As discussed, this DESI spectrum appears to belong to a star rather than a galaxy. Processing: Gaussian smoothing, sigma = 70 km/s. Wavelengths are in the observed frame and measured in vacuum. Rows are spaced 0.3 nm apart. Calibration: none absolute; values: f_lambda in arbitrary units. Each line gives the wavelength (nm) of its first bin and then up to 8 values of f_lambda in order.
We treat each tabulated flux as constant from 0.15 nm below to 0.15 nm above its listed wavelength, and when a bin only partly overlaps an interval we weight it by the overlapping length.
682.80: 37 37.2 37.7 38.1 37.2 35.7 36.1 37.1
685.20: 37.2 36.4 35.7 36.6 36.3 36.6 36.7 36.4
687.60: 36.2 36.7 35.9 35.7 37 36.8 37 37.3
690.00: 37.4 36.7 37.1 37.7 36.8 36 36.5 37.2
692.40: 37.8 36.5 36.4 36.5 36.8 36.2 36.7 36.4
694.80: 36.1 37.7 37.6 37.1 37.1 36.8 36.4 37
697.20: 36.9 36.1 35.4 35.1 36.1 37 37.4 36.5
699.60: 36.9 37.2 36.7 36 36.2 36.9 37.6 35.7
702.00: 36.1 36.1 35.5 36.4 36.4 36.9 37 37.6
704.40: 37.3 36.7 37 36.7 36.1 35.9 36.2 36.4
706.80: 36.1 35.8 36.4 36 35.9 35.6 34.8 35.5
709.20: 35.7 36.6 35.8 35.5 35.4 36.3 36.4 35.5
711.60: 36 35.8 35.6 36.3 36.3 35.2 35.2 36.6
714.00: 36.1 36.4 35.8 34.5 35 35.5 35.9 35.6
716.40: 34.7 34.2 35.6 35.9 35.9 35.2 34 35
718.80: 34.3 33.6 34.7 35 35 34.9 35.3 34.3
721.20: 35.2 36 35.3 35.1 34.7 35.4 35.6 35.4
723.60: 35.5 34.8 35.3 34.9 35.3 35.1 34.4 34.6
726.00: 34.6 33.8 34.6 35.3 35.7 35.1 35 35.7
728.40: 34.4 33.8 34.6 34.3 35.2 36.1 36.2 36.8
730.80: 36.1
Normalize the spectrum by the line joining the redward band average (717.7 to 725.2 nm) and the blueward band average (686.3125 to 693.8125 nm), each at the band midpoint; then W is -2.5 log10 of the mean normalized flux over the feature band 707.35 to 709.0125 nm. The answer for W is 0.00 mag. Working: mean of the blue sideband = 36.7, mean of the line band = 35.7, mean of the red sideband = 35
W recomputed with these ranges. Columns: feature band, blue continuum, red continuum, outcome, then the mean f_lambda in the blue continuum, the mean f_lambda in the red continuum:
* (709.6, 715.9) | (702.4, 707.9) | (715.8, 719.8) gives -0.01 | 36.5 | 34.9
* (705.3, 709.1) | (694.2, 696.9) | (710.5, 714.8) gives 0.01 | 36.9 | 35.9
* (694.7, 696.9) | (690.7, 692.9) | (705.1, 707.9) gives -0.01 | 36.9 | 36.2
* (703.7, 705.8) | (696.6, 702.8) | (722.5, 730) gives -0.02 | 36.4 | 35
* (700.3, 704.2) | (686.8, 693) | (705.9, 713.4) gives -0.01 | 36.8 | 35.9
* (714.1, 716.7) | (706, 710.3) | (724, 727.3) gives 0.00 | 35.9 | 34.9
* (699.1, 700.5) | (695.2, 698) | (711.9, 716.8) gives -0.01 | 36.7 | 35.6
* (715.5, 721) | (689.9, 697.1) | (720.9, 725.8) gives 0.01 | 36.9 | 35.1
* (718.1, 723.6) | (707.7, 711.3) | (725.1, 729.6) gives 0.00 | 35.8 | 34.7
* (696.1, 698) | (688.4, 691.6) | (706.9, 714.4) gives 0.00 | 36.9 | 35.9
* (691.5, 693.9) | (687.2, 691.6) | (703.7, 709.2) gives 0.00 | 36.7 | 36.3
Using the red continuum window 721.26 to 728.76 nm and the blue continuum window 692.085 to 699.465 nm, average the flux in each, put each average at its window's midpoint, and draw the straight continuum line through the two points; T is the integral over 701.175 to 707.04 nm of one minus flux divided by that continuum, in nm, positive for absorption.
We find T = -0.05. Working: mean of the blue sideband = 36.7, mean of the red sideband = 35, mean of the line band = 36.5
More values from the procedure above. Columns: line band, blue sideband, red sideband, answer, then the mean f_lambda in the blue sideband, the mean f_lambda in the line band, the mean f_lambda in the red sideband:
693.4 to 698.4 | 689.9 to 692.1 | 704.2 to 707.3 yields 0.02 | 36.9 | 36.6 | 36.4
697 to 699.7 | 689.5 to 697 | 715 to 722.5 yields 0.01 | 36.9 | 36.4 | 35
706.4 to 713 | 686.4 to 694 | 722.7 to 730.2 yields -0.02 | 36.7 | 35.9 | 35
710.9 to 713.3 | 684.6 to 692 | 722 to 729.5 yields -0.02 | 36.7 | 35.9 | 34.9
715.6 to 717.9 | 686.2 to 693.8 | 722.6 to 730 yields 0.00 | 36.7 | 35.4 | 35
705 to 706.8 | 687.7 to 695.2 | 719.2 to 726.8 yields -0.02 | 36.7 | 36.3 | 35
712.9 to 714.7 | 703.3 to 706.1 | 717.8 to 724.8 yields -0.01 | 36.8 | 35.9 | 35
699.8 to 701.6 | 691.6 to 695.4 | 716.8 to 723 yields -0.02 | 36.8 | 36.7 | 35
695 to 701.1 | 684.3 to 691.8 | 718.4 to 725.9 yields -0.09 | 36.6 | 36.7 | 35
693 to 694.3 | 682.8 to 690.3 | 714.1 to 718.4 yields -0.01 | 36.7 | 36.5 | 35.3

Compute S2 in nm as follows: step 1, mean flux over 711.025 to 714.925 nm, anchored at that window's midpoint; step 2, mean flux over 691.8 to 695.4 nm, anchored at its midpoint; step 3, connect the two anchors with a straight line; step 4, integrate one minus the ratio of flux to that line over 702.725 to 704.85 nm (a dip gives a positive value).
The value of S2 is -0.03 nm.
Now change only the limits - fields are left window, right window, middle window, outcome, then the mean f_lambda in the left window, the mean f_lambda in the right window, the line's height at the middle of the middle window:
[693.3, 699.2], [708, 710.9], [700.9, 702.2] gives -0.01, 36.6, 35.7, 36.3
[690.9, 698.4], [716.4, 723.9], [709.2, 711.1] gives -0.02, 36.6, 35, 35.7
